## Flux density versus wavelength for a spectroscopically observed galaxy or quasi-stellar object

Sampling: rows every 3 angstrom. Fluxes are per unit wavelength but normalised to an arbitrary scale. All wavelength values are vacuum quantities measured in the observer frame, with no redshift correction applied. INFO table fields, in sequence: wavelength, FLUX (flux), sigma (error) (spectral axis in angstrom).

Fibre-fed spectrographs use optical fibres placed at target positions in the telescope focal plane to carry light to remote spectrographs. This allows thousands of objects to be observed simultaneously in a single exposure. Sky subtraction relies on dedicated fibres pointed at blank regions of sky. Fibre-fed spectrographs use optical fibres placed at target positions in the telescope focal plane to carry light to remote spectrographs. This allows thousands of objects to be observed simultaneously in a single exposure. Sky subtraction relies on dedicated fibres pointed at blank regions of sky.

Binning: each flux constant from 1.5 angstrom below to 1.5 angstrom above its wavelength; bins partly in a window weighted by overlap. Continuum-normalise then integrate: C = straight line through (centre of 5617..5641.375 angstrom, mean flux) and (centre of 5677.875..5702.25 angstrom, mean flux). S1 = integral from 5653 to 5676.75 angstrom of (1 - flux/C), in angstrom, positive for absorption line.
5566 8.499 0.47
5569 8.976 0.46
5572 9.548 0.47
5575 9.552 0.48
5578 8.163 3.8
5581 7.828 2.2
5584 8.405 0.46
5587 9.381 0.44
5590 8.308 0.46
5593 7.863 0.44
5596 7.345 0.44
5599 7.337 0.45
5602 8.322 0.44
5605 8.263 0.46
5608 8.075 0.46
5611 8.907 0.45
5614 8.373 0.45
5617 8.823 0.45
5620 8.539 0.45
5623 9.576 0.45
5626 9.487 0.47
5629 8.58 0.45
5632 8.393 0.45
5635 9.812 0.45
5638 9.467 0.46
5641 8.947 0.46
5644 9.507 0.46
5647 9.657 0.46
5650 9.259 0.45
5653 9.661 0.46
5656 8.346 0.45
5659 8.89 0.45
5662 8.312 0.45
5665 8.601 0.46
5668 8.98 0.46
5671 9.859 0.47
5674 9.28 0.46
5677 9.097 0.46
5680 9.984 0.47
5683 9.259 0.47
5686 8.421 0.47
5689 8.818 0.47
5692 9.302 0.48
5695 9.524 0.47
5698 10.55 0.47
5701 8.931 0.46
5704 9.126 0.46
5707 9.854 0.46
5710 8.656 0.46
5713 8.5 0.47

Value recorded 0.7 angstrom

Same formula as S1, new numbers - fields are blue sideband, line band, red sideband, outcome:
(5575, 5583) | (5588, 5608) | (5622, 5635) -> 1.5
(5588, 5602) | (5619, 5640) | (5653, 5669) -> -2.1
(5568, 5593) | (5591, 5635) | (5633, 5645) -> 3.0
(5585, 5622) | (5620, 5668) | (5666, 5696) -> -1.6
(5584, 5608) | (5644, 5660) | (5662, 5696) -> -0.7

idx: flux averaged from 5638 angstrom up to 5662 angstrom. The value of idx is 9.14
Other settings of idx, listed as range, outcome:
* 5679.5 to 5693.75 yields 9.11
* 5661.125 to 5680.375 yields 9.14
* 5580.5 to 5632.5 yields 8.45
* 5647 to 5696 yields 9.11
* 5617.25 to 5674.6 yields 9.1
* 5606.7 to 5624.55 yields 8.72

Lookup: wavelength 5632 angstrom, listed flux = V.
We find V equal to 8.393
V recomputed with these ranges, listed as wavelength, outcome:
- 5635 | 9.812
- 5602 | 8.322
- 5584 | 8.405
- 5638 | 9.467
